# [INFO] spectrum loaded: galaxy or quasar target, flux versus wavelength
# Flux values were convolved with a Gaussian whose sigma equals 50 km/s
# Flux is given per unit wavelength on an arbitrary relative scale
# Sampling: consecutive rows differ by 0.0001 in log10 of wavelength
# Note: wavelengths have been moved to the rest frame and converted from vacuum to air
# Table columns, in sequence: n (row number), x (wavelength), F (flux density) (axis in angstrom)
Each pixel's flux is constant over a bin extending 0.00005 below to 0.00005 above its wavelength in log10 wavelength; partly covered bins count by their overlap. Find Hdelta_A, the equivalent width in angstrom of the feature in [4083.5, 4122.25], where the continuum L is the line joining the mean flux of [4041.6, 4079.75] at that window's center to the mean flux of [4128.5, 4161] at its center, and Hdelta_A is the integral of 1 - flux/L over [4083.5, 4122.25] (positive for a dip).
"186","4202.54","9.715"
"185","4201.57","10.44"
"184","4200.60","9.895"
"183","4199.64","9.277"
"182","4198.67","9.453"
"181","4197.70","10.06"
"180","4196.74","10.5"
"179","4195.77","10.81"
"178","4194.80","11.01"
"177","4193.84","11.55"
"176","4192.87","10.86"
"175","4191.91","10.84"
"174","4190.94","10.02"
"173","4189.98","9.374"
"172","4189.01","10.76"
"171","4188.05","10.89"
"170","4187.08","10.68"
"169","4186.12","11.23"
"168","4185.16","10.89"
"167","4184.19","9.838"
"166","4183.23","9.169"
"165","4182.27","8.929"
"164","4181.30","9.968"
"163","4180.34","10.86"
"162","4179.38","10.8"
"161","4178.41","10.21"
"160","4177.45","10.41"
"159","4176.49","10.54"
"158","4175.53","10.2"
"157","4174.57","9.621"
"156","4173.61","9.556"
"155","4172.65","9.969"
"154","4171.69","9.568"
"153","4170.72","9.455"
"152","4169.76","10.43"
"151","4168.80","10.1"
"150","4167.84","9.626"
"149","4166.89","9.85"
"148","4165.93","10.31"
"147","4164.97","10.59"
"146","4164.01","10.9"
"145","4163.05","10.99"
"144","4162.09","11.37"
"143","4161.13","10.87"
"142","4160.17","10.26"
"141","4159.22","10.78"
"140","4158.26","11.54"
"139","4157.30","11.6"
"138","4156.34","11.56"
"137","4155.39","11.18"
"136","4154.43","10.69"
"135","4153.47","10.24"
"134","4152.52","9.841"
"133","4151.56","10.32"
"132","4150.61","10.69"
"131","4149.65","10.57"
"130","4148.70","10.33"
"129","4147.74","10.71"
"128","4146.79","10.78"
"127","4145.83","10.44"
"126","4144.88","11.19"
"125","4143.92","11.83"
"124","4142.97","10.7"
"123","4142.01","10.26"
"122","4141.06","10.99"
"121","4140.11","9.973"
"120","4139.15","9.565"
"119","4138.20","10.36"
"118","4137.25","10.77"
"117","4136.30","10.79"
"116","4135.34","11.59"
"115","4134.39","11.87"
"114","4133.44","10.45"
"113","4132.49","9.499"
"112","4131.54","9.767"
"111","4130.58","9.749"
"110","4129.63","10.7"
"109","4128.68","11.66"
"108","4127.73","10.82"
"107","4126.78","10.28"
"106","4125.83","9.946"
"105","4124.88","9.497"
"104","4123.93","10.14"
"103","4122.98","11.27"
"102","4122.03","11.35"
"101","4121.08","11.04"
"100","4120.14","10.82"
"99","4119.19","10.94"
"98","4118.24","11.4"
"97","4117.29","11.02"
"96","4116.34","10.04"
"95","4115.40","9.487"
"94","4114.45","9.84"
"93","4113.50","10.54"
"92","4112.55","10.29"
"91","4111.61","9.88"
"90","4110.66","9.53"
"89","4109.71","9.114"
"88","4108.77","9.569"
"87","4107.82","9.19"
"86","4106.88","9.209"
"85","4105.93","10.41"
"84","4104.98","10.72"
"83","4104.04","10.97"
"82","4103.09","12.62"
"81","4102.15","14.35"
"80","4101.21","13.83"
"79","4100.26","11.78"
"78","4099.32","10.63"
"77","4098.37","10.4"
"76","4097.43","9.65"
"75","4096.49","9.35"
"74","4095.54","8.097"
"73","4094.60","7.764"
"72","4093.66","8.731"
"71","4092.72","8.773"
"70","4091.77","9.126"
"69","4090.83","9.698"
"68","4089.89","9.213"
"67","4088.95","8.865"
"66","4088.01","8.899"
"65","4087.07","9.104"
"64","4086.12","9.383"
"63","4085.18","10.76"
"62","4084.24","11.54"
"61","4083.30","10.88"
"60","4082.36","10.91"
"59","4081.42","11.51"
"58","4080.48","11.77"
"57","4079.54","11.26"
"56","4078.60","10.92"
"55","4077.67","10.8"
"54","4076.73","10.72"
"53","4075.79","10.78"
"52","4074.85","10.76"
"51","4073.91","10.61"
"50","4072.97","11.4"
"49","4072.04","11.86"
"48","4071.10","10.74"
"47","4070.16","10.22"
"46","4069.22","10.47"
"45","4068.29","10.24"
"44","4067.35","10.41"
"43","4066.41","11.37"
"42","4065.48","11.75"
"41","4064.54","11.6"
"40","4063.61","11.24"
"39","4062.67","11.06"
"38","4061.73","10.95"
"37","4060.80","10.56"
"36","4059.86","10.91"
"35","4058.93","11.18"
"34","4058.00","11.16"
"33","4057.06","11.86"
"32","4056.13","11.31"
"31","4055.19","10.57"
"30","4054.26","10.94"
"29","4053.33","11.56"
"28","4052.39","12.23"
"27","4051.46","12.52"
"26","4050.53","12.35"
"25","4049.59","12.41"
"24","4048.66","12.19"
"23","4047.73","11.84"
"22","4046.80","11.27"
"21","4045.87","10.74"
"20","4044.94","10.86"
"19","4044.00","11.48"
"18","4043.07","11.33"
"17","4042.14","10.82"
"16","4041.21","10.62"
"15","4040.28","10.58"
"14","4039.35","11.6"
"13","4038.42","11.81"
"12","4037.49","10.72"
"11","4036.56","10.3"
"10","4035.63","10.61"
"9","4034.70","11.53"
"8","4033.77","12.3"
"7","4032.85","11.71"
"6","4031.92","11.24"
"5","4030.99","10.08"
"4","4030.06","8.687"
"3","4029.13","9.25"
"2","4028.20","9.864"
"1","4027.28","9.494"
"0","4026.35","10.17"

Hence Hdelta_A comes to 2.63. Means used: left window 11.2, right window 10.7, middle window 10.2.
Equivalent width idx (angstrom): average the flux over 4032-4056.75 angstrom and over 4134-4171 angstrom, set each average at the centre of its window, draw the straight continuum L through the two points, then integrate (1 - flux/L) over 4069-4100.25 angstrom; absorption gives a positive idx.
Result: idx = 2.6 angstrom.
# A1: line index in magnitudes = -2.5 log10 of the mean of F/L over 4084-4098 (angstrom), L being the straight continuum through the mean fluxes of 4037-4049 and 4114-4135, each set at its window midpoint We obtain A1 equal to 0.17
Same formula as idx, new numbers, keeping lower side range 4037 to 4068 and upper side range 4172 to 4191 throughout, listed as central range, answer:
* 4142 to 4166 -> -0.9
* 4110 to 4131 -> 0.5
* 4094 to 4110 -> 0.6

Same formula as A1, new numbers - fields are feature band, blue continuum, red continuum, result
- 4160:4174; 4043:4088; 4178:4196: 0.03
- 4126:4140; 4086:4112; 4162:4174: -0.05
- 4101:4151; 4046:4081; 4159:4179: 0.00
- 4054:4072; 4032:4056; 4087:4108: -0.01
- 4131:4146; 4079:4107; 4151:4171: -0.01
